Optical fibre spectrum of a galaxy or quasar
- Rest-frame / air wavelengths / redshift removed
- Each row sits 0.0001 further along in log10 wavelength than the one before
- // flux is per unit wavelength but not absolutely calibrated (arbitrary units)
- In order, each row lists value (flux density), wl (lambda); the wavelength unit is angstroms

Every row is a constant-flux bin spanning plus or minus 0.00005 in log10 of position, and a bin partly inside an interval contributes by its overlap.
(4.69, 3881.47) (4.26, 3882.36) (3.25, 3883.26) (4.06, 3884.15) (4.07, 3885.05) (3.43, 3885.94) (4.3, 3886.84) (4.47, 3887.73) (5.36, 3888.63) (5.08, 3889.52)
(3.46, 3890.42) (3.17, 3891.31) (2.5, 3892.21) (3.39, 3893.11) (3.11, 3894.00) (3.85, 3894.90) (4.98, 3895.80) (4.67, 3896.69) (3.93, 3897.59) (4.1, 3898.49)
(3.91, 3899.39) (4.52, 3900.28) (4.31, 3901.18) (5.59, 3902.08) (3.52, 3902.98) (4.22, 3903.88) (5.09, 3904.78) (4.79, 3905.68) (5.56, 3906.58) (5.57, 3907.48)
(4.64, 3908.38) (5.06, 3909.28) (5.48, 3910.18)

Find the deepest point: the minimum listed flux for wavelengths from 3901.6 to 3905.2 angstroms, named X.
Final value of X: 3.52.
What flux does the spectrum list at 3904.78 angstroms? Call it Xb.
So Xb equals 5.09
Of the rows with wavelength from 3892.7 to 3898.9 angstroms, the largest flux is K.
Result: 4.98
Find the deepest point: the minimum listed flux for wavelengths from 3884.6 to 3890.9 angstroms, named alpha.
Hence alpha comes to 3.43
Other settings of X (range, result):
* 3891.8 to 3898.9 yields 2.5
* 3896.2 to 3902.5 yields 3.91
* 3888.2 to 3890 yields 5.08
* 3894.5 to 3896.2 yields 3.85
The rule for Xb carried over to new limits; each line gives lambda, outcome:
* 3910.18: 5.48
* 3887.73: 4.47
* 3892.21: 2.5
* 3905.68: 4.79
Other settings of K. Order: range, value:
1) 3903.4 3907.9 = 5.57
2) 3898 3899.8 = 4.1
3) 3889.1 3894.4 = 5.08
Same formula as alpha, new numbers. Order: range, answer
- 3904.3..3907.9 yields 4.79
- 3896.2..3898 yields 3.93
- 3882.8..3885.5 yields 3.25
